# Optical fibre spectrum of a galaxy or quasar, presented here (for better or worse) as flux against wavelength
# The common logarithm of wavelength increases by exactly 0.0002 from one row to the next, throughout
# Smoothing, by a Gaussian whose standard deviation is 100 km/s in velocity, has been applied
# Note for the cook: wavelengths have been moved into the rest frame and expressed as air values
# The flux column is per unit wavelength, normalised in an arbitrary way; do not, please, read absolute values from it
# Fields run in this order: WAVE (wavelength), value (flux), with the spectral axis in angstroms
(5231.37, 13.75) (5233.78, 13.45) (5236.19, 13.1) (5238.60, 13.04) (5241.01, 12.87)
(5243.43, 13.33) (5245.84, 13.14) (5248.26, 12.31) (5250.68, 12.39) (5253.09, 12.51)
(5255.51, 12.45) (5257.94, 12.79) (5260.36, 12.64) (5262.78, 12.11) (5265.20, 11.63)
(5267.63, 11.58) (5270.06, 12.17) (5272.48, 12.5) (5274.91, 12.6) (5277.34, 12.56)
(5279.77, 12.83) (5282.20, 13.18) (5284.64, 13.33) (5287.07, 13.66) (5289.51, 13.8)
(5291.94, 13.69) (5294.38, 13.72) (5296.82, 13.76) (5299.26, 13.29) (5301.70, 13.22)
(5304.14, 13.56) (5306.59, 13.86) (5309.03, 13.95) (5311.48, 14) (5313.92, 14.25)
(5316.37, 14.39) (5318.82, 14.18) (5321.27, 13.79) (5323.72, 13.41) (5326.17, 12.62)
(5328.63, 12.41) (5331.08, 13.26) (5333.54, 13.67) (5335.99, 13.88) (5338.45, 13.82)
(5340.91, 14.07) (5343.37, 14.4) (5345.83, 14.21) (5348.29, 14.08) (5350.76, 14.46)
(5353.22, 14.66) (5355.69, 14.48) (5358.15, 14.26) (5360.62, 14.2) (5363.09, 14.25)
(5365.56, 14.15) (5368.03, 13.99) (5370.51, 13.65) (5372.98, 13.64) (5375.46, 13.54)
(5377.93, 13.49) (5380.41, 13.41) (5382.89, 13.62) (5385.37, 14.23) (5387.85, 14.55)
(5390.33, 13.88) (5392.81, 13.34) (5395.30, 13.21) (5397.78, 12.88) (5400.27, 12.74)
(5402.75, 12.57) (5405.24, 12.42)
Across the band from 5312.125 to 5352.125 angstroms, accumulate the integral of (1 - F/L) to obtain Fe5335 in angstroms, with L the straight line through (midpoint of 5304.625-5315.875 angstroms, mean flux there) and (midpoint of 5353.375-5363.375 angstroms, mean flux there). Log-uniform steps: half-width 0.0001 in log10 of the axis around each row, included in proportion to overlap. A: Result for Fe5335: 0.98 angstroms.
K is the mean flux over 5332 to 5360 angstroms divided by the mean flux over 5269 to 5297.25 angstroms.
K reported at 1.1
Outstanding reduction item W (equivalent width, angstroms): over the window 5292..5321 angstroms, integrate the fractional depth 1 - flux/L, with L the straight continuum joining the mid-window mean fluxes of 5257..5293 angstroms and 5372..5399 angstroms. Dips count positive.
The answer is -1.9 angstroms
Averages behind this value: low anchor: 12.7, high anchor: 13.6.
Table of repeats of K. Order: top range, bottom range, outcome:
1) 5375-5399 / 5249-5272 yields 1.11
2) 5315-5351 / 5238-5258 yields 1.08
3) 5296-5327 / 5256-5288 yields 1.09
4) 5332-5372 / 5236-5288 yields 1.12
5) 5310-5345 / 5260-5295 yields 1.07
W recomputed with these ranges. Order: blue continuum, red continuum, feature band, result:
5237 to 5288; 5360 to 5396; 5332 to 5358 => -1.3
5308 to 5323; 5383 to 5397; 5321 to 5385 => 0.5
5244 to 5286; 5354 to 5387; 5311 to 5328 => -0.6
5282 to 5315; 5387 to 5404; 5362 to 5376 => -0.5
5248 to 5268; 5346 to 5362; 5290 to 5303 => -0.4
